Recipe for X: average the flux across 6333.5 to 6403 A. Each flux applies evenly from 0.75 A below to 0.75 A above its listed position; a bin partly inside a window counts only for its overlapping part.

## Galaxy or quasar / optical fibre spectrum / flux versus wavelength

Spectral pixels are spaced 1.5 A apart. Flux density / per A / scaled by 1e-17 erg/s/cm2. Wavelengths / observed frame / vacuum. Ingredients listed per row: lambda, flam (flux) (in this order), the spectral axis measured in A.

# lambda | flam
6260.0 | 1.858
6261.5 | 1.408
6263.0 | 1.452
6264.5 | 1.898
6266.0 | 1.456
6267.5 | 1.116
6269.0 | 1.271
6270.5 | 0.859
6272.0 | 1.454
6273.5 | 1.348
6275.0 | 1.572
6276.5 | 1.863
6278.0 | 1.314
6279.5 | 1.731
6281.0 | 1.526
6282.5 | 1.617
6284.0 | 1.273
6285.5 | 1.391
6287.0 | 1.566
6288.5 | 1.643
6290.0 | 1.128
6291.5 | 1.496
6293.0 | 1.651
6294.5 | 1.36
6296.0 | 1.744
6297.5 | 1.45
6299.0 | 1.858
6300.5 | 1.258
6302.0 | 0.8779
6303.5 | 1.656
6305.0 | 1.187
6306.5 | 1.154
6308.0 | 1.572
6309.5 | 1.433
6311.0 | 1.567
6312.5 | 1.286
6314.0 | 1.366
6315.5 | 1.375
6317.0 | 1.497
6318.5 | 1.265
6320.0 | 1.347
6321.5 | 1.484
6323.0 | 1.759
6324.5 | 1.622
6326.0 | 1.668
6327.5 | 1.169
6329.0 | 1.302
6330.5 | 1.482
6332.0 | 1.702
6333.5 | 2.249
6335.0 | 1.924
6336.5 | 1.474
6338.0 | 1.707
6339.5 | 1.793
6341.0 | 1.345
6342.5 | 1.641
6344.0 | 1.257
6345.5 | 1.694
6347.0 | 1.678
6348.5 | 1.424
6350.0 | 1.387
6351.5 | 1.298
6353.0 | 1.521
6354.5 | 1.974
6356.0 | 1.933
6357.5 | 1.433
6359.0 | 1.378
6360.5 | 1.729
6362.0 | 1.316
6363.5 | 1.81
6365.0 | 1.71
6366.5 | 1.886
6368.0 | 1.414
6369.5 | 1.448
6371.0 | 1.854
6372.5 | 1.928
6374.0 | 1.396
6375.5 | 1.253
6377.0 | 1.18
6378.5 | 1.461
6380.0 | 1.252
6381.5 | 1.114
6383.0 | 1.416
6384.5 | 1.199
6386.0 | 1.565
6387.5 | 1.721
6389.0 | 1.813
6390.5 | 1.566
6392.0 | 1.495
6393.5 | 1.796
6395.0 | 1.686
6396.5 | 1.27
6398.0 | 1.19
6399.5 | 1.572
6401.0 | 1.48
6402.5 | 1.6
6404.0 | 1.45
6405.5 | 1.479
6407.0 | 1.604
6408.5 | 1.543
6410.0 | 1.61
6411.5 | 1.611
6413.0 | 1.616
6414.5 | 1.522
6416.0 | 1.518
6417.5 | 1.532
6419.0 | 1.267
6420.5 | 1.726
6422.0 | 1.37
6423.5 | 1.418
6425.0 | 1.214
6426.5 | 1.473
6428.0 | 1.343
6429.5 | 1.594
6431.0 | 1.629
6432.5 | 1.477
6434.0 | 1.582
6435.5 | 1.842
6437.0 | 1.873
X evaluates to 1.55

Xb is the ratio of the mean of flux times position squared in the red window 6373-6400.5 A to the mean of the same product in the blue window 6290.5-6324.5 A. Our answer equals 1.0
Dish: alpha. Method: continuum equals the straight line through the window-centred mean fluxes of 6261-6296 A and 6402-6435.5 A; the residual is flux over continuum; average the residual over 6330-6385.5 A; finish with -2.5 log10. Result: -0.05 mag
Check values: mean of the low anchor 1.46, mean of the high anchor 1.51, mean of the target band 1.56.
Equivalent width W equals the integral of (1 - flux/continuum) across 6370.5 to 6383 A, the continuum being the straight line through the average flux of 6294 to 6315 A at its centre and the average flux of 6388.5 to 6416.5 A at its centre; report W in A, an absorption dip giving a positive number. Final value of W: 0.7 A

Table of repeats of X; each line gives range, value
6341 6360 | 1.55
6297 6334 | 1.46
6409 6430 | 1.49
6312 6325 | 1.44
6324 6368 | 1.6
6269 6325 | 1.44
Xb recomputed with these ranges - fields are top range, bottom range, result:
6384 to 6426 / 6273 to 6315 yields 1.08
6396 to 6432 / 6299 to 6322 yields 1.12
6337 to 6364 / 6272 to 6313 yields 1.09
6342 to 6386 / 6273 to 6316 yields 1.06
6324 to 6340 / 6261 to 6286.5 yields 1.16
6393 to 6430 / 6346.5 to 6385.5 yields 1.00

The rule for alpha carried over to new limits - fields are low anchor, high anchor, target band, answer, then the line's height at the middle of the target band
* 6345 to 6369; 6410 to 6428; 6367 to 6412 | 0.02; 1.53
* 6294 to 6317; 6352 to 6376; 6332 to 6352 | -0.05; 1.54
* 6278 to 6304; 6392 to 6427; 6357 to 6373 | -0.09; 1.49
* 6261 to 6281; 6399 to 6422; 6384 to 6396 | -0.06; 1.52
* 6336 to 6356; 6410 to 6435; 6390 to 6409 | 0.00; 1.52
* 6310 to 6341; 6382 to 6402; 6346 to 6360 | -0.02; 1.53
